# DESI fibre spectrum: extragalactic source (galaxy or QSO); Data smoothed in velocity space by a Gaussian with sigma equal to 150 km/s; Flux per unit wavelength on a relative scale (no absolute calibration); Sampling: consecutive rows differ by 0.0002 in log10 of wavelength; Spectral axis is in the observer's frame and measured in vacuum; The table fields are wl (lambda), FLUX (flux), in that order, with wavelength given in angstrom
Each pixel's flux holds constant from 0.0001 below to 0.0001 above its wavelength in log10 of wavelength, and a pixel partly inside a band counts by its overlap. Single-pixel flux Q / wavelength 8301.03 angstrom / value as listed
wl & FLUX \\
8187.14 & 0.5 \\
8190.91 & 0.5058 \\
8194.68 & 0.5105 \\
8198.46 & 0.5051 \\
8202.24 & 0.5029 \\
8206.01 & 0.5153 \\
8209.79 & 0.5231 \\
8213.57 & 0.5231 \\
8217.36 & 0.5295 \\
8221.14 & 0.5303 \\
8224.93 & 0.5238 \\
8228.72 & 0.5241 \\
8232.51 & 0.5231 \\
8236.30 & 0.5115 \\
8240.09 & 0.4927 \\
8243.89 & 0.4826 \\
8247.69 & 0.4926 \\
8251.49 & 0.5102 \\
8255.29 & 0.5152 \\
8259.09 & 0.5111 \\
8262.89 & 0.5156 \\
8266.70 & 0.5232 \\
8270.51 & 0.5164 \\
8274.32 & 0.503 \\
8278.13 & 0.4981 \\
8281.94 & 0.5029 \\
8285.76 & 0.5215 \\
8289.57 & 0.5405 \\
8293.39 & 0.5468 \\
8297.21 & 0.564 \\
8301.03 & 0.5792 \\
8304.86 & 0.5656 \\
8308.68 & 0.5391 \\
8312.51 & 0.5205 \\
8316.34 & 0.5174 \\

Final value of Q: 0.5792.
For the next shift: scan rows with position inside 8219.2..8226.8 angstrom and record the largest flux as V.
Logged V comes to 0.5303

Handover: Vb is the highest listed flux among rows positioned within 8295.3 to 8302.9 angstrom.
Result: 0.5792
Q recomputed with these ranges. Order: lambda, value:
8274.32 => 0.503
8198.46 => 0.5051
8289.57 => 0.5405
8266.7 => 0.5232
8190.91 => 0.5058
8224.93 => 0.5238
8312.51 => 0.5205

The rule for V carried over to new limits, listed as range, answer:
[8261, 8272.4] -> 0.5232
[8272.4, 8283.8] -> 0.503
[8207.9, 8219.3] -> 0.5295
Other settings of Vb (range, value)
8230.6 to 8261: 0.5231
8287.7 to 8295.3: 0.5468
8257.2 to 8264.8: 0.5156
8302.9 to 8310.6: 0.5656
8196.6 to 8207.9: 0.5153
